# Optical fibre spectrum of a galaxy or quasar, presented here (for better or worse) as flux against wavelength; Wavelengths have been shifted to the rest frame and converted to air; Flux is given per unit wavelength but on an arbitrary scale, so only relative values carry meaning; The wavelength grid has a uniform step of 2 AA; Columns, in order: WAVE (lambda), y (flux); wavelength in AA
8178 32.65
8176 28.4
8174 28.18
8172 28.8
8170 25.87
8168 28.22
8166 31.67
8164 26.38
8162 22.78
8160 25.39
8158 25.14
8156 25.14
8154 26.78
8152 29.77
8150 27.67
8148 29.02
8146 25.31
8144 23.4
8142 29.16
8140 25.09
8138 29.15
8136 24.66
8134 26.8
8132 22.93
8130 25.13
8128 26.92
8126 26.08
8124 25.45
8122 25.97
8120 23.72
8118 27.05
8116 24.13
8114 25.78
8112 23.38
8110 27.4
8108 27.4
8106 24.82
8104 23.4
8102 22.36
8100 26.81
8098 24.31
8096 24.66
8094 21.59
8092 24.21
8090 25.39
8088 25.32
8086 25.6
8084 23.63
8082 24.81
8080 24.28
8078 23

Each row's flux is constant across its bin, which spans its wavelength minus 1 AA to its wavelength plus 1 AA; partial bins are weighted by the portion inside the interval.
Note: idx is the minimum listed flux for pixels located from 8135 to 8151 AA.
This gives 23.4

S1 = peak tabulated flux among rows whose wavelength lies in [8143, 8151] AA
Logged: 29.02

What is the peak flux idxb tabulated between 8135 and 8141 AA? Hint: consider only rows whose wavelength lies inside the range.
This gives 29.15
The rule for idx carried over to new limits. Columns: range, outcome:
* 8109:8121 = 23.38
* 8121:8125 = 25.45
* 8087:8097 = 21.59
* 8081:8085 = 23.63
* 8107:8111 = 27.4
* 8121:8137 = 22.93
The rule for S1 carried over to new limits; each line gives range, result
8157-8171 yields 31.67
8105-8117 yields 27.4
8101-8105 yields 23.4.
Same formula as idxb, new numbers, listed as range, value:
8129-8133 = 25.13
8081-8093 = 25.6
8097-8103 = 26.81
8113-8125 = 27.05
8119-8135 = 26.92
